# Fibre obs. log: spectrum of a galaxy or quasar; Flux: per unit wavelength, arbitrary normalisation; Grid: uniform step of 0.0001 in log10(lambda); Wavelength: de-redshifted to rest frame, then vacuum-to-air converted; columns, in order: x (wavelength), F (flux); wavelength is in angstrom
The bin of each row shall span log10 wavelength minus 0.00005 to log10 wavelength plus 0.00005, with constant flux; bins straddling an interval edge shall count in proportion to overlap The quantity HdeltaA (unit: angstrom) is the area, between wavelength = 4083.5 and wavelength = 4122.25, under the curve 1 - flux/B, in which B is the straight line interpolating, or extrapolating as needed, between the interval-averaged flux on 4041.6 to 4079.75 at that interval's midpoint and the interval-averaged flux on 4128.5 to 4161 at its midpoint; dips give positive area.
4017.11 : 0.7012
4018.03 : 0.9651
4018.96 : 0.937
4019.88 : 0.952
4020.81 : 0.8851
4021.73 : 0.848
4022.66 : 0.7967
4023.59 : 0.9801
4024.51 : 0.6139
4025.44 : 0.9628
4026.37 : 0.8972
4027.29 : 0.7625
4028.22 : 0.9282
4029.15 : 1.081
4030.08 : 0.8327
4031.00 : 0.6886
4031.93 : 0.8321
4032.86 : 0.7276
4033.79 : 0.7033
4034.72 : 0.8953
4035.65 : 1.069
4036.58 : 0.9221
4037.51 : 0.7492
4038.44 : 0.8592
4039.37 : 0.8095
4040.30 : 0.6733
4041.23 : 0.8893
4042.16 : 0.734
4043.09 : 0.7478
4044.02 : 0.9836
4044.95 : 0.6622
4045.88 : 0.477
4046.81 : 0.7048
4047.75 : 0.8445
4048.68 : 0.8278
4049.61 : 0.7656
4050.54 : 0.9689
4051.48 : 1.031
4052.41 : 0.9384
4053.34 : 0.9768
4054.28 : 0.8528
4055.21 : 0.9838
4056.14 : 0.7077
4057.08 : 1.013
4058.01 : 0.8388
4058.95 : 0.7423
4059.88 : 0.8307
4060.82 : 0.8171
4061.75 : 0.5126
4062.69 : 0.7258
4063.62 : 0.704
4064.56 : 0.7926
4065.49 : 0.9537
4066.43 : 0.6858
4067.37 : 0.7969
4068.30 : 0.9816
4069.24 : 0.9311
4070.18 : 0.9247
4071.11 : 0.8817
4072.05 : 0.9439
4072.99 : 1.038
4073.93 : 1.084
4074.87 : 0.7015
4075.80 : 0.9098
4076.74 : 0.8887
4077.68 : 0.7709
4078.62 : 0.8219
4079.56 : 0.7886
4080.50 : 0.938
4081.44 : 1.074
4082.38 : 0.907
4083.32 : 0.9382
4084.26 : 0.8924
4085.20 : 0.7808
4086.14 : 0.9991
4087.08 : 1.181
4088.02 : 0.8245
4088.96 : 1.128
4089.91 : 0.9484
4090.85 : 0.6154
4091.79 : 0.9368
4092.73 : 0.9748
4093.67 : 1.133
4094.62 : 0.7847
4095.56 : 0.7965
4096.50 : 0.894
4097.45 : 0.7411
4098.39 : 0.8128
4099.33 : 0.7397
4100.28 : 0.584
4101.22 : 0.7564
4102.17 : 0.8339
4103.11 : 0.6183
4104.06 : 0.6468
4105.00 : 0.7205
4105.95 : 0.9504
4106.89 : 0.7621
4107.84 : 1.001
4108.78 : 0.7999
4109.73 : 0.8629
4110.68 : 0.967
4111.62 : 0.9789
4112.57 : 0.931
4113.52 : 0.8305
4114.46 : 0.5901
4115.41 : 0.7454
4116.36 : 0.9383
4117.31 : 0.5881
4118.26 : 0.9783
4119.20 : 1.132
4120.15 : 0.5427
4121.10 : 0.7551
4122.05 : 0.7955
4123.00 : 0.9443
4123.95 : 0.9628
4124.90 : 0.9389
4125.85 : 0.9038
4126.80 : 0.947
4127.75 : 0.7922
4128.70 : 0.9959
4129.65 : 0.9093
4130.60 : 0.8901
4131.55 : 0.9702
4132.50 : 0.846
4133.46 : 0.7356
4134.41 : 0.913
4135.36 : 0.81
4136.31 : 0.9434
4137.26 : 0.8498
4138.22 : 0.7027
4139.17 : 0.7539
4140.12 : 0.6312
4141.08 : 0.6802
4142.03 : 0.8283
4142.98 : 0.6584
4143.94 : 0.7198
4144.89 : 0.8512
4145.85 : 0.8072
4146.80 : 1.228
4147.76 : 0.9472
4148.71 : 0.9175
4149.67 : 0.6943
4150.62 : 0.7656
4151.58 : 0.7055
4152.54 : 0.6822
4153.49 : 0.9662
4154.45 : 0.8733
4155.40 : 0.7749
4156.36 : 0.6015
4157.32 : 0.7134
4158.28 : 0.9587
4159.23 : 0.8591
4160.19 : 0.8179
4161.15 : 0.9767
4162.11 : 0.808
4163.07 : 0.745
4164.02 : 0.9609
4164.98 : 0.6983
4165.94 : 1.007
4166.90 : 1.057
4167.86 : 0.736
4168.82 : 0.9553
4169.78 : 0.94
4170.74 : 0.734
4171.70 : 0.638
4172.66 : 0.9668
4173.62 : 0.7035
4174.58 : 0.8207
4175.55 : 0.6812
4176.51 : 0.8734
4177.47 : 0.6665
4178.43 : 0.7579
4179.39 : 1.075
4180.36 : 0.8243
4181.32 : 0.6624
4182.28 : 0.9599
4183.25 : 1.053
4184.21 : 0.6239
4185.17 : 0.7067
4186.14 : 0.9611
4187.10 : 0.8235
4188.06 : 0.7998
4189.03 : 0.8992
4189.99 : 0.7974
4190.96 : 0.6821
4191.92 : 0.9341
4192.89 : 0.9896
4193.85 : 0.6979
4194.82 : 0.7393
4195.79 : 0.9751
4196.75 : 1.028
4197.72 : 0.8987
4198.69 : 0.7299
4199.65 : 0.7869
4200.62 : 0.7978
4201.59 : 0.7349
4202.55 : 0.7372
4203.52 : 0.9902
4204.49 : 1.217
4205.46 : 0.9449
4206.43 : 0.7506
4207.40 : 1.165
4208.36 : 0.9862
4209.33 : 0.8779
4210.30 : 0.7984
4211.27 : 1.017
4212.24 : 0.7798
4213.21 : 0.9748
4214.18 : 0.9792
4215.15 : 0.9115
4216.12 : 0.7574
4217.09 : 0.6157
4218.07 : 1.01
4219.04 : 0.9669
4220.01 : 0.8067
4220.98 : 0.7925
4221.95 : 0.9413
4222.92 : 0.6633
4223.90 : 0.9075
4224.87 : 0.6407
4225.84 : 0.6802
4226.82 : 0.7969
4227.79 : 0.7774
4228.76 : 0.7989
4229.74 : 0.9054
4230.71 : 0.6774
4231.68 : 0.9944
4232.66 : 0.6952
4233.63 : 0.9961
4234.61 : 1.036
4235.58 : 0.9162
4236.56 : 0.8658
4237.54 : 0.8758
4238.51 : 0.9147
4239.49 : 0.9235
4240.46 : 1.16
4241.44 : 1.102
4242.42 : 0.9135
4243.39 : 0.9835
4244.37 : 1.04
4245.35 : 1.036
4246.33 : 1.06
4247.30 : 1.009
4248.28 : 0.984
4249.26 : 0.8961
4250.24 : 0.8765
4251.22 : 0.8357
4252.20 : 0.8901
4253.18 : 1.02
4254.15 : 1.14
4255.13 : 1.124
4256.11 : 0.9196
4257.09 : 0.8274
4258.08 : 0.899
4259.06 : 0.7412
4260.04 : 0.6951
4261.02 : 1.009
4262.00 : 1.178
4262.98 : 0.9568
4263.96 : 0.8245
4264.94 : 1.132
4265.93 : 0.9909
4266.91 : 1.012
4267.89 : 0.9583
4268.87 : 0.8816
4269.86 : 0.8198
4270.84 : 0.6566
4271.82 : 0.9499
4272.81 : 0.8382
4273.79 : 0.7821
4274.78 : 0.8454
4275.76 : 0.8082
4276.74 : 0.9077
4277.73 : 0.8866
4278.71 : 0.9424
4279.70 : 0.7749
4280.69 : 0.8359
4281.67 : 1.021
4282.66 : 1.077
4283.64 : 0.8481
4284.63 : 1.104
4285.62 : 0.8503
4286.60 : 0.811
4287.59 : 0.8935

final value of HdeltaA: -0.6 angstrom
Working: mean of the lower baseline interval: 0.837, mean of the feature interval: 0.842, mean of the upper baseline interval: 0.824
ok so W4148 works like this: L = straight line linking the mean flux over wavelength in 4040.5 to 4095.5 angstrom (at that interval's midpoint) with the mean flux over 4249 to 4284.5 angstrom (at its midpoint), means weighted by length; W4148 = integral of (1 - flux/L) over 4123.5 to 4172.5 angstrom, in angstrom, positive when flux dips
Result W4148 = 2.5 angstrom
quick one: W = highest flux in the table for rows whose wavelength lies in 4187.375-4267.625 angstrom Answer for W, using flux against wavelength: 1.217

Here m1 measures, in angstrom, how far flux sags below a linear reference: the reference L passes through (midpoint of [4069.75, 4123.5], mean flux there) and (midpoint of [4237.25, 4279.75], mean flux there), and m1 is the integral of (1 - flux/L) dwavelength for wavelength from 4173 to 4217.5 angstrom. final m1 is 2.6 angstrom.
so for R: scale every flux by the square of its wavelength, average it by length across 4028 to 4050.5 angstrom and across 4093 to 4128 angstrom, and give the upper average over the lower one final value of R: 1.06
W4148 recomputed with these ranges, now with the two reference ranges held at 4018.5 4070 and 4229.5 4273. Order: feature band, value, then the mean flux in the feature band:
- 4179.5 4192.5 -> 1.0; 0.833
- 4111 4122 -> 0.6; 0.821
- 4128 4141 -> 0.6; 0.836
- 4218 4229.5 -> 1.4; 0.81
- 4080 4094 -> -1.5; 0.95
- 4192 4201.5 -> 0.6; 0.847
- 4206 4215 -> -0.1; 0.927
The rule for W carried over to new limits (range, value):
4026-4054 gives 1.081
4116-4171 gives 1.228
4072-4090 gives 1.181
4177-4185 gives 1.075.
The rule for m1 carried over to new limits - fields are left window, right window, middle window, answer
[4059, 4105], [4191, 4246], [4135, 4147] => 1.0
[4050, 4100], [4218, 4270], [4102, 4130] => 1.3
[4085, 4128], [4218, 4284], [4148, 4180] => 1.8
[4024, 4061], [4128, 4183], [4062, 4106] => -1.4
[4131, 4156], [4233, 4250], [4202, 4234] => 2.5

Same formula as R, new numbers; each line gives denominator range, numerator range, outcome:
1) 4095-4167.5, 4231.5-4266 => 1.22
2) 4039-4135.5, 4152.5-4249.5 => 1.08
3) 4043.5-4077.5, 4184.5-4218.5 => 1.10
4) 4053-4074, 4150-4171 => 1.03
